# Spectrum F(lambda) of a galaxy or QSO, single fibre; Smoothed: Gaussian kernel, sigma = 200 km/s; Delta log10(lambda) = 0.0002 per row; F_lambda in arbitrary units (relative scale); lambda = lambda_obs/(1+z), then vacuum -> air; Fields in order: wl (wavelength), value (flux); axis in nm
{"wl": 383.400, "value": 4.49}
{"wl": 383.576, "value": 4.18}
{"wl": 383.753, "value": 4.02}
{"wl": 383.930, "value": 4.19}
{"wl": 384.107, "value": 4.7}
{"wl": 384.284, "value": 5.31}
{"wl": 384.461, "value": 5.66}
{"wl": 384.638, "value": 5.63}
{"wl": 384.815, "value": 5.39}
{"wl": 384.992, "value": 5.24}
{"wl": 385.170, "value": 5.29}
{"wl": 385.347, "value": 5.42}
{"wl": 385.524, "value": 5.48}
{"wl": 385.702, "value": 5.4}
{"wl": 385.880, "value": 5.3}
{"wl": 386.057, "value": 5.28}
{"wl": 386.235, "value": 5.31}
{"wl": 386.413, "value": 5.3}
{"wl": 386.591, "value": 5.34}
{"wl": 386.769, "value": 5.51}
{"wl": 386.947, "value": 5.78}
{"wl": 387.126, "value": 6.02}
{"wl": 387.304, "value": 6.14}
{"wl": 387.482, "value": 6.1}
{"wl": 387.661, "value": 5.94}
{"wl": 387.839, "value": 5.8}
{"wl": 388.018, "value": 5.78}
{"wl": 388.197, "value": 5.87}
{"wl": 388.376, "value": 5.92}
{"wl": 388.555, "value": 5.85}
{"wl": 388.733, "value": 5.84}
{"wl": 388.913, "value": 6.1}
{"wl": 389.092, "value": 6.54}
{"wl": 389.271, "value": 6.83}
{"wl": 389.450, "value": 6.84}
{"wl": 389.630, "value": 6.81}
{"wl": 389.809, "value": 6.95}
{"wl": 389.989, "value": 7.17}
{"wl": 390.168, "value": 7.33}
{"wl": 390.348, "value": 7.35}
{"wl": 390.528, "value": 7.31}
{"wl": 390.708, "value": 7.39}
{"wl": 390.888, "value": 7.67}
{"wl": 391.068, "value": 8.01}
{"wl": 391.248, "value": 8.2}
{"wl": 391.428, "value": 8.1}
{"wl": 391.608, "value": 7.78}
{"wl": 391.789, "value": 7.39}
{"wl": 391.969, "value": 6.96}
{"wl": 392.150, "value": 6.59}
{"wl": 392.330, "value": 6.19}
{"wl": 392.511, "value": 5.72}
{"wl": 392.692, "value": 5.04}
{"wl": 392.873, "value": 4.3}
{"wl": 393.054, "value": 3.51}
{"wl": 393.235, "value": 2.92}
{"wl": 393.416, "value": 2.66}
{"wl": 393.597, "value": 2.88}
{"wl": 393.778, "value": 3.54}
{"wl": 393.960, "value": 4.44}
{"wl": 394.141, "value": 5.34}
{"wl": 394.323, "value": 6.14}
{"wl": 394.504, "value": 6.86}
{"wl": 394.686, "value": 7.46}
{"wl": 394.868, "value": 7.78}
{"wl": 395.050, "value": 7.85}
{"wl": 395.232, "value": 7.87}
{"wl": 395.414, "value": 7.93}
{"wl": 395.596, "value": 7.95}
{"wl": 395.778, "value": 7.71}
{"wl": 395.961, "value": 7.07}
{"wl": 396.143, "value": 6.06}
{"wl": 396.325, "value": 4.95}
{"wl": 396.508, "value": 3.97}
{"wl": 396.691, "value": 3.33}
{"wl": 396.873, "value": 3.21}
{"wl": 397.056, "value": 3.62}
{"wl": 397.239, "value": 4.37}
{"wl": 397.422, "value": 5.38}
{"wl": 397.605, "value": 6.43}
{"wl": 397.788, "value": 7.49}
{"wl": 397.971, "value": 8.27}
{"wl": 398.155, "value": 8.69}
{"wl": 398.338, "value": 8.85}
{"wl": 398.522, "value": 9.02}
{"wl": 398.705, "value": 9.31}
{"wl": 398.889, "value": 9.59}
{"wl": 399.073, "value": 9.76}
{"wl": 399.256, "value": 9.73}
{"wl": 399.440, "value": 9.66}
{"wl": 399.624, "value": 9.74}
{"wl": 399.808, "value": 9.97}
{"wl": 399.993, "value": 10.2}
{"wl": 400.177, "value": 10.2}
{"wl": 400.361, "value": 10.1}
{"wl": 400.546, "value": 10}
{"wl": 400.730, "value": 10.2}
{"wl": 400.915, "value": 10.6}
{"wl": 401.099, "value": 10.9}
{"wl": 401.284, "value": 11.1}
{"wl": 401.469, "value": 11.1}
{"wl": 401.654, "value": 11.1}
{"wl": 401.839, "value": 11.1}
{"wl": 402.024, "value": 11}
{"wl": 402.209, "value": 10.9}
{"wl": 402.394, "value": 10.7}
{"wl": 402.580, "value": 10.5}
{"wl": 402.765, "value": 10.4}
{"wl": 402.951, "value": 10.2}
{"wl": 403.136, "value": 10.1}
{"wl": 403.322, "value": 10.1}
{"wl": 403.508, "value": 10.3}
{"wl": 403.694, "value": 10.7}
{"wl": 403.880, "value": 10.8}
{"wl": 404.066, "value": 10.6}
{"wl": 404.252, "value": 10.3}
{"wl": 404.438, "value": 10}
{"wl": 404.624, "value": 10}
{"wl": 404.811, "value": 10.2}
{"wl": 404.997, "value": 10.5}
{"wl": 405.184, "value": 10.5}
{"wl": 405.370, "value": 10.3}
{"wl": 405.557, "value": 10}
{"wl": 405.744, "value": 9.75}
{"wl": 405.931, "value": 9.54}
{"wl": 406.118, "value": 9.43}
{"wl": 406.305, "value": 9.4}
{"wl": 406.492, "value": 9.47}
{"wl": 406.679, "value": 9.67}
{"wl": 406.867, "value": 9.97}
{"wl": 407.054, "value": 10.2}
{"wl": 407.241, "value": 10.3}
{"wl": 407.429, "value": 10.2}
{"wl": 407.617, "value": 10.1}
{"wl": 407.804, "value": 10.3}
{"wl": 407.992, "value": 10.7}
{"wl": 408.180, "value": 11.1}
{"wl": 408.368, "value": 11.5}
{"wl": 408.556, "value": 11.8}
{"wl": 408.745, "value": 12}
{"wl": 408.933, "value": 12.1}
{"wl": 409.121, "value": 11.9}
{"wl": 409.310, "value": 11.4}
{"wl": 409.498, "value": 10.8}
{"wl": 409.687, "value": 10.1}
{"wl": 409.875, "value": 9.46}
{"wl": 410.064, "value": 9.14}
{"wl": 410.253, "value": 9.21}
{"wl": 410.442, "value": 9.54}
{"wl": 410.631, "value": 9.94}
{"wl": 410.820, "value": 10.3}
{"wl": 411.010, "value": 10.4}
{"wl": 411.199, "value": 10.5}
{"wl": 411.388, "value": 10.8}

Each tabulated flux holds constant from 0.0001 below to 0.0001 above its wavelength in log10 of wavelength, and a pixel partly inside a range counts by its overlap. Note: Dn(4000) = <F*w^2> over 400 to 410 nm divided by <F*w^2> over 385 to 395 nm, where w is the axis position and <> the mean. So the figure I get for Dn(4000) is 1.88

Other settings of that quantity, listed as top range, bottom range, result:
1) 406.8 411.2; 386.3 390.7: 1.86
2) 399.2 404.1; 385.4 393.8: 1.85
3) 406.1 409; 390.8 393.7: 1.94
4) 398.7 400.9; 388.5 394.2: 1.70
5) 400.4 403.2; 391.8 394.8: 2.17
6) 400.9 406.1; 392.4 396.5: 1.92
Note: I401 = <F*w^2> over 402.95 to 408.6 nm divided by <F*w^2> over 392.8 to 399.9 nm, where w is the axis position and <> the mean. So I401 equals 1.63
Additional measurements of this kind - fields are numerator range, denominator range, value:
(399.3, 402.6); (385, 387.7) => 2.03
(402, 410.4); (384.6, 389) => 2.03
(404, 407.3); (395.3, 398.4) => 1.69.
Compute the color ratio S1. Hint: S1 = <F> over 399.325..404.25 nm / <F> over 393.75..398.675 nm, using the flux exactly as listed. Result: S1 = 1.63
